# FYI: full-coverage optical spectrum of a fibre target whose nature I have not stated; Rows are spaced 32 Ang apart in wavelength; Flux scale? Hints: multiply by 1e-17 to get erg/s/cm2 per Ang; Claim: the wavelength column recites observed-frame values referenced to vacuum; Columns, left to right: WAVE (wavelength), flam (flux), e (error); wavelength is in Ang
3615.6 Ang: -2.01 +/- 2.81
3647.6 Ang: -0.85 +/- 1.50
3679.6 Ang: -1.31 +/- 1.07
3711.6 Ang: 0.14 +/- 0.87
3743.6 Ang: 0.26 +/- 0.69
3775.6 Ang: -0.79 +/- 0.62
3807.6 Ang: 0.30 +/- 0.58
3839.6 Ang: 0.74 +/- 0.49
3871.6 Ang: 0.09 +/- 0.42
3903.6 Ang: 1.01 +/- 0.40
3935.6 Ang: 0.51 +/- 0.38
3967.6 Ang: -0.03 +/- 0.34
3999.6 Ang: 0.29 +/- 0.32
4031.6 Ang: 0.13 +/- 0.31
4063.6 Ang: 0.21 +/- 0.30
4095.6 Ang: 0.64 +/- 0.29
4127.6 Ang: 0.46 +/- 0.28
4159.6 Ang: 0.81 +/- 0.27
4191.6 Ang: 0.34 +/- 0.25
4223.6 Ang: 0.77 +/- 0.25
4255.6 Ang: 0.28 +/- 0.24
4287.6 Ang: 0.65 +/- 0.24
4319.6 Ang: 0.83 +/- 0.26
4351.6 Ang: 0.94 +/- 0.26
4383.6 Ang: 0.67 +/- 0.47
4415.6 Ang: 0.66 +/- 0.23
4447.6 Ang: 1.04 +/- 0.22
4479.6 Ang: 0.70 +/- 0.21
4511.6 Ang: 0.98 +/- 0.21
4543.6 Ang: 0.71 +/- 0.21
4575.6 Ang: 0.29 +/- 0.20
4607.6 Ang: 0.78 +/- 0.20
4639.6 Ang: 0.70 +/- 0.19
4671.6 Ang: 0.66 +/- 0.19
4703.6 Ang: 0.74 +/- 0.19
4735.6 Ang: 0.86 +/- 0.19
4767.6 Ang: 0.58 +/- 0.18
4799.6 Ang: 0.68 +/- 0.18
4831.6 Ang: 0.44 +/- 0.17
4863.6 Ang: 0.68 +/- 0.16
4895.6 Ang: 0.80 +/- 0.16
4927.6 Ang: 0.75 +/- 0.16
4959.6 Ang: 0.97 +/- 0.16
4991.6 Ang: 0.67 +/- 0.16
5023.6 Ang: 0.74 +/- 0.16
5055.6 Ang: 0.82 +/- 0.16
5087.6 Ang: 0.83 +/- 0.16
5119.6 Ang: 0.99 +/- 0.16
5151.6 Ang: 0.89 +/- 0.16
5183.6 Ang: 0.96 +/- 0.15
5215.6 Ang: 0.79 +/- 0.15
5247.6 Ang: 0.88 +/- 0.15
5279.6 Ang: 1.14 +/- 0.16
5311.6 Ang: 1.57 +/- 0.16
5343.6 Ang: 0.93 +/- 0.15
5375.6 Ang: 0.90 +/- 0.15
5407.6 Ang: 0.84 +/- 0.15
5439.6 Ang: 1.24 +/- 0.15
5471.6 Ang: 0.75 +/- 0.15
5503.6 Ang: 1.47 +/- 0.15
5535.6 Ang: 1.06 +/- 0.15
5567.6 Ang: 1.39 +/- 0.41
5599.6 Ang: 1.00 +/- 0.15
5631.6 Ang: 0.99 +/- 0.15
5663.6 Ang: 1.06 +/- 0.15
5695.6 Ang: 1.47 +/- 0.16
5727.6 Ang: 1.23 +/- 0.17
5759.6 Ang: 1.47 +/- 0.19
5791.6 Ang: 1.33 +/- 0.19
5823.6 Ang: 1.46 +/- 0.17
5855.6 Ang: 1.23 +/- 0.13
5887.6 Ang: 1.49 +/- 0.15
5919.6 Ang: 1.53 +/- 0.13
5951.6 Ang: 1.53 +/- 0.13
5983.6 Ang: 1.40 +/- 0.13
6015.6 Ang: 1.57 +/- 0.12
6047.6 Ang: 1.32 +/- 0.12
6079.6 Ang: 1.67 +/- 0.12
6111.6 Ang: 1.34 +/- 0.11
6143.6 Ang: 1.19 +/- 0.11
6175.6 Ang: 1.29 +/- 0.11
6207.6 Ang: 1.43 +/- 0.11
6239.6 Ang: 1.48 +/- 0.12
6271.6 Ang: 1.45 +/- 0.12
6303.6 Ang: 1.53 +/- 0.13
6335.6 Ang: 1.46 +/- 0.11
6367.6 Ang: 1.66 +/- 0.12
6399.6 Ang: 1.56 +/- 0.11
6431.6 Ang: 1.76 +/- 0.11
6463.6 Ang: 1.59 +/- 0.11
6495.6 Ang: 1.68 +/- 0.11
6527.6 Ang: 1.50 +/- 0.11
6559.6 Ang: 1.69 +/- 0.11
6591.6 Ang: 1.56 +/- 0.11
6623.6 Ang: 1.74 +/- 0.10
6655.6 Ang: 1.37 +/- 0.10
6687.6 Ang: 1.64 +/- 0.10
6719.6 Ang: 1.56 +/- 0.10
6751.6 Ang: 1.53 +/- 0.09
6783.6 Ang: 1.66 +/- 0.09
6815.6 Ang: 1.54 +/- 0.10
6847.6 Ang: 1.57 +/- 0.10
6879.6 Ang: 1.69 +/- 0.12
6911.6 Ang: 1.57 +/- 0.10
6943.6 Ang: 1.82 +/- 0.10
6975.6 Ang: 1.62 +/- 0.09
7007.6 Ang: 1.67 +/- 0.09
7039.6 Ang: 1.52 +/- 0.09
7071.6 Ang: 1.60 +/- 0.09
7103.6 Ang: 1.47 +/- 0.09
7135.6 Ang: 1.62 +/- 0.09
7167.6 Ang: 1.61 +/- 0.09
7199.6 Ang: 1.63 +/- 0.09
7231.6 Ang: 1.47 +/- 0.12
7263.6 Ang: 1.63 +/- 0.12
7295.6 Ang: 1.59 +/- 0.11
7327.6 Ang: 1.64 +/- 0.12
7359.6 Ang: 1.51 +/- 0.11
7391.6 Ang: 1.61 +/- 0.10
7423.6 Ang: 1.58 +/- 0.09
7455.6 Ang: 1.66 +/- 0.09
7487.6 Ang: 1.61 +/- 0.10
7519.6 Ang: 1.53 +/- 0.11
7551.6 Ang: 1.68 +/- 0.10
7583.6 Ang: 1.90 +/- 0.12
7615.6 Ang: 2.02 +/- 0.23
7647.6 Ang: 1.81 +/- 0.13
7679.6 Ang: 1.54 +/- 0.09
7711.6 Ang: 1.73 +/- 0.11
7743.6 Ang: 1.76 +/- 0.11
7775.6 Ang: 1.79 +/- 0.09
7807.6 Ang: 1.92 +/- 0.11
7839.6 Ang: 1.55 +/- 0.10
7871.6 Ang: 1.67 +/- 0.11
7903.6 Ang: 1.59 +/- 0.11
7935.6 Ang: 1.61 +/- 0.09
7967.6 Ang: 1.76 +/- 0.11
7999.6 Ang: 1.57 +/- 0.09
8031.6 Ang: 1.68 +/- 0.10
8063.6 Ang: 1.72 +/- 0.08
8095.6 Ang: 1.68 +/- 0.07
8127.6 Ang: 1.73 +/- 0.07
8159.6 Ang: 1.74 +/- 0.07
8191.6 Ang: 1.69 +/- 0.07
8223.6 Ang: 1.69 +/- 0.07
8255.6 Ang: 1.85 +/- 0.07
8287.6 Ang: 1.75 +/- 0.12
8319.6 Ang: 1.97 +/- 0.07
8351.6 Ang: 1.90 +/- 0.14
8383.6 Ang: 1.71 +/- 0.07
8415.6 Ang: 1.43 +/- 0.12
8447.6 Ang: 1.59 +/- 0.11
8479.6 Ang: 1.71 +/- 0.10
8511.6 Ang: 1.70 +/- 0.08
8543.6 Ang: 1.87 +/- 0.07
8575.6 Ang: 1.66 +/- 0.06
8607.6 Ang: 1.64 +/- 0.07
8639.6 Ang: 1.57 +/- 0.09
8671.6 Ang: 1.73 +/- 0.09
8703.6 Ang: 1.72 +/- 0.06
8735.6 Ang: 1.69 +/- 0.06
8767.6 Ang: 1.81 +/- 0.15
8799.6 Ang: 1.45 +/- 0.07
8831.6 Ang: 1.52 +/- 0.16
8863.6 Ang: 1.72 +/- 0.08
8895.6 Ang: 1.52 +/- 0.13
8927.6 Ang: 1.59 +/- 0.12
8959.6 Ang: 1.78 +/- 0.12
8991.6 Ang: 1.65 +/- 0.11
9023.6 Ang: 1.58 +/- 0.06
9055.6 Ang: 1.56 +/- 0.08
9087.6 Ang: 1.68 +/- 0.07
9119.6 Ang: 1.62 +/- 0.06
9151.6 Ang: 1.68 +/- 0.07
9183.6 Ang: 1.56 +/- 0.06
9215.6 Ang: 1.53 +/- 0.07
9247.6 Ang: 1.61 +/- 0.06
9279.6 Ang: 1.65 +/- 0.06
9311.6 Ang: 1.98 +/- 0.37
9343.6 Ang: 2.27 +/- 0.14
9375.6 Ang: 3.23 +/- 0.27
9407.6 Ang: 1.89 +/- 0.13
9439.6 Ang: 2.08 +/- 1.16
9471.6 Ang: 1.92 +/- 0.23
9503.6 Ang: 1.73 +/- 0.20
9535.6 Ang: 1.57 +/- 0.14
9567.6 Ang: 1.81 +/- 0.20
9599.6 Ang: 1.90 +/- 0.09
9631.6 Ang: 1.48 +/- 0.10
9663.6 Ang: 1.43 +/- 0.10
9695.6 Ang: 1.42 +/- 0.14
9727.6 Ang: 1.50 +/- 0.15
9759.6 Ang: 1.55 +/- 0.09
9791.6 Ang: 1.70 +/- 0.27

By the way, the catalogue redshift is 0.43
